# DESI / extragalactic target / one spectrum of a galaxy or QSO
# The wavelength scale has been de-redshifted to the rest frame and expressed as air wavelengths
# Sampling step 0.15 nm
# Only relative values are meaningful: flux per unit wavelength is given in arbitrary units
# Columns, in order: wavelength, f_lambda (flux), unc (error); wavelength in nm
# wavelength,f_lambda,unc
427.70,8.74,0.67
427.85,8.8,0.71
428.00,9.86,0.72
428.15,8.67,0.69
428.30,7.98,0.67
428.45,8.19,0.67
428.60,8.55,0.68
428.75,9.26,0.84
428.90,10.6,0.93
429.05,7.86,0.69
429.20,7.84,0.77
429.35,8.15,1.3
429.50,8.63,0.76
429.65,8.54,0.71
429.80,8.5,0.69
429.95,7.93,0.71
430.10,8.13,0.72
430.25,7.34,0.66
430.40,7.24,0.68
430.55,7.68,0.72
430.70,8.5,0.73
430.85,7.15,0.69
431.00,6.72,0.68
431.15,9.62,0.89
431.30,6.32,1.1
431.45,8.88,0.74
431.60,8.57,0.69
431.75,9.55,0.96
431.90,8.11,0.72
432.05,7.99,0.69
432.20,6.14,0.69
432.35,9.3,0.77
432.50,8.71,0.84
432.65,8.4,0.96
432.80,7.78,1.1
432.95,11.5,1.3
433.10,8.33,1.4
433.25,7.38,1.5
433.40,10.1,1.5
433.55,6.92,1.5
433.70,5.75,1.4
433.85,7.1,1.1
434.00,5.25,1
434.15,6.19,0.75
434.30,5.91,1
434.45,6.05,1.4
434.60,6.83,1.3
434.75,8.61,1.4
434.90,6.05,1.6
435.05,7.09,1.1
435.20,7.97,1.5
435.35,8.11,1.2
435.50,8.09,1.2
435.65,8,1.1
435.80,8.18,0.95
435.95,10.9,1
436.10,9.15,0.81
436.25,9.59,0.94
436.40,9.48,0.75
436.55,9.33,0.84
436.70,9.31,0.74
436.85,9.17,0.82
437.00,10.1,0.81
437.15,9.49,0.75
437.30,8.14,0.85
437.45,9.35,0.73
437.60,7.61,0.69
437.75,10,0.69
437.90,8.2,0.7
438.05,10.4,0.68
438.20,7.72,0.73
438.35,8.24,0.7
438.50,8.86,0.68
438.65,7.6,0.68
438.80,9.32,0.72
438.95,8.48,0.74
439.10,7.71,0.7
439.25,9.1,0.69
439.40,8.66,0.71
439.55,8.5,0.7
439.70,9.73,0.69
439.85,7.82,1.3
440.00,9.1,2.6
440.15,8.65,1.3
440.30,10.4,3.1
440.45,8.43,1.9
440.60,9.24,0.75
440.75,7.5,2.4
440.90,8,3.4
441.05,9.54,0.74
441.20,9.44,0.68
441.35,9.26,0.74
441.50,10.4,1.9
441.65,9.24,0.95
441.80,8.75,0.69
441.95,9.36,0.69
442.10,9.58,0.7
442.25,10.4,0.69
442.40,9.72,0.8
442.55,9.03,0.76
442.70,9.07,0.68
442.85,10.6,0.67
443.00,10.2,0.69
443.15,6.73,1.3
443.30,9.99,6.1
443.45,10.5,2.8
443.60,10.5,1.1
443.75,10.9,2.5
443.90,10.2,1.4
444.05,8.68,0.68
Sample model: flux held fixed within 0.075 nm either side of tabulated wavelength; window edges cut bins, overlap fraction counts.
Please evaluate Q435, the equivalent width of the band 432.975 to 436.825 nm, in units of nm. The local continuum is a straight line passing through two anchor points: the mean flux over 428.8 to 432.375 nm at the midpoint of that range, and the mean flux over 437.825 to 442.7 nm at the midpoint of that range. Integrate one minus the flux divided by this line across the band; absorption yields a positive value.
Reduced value 0.28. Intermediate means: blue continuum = 8.13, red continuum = 8.95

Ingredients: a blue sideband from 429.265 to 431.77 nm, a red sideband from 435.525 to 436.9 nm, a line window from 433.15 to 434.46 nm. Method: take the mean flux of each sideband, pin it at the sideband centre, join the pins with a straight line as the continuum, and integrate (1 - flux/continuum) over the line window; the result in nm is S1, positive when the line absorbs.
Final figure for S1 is 0.29 nm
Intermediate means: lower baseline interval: 8.05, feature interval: 6.8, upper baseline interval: 9.19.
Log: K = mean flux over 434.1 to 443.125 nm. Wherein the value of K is 8.75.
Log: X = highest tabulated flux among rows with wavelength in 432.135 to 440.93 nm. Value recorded 11.5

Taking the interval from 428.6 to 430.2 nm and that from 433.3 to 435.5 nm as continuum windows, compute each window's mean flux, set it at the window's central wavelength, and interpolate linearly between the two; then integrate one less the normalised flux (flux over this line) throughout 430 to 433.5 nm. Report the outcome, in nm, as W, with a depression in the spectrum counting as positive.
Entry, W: -0.19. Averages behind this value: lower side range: 8.53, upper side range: 7.04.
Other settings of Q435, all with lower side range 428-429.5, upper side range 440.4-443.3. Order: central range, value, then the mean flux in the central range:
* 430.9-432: 0.067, 8.22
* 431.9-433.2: 0.049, 8.47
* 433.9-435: 0.302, 6.44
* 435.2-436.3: 0.020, 8.78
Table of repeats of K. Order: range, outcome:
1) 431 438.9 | 8.27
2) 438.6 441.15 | 8.71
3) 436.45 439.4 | 8.85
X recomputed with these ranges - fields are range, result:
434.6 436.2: 10.9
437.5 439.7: 10.4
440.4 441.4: 9.54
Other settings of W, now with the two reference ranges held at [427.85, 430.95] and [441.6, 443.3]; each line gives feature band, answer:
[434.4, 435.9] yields 0.21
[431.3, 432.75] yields 0.04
